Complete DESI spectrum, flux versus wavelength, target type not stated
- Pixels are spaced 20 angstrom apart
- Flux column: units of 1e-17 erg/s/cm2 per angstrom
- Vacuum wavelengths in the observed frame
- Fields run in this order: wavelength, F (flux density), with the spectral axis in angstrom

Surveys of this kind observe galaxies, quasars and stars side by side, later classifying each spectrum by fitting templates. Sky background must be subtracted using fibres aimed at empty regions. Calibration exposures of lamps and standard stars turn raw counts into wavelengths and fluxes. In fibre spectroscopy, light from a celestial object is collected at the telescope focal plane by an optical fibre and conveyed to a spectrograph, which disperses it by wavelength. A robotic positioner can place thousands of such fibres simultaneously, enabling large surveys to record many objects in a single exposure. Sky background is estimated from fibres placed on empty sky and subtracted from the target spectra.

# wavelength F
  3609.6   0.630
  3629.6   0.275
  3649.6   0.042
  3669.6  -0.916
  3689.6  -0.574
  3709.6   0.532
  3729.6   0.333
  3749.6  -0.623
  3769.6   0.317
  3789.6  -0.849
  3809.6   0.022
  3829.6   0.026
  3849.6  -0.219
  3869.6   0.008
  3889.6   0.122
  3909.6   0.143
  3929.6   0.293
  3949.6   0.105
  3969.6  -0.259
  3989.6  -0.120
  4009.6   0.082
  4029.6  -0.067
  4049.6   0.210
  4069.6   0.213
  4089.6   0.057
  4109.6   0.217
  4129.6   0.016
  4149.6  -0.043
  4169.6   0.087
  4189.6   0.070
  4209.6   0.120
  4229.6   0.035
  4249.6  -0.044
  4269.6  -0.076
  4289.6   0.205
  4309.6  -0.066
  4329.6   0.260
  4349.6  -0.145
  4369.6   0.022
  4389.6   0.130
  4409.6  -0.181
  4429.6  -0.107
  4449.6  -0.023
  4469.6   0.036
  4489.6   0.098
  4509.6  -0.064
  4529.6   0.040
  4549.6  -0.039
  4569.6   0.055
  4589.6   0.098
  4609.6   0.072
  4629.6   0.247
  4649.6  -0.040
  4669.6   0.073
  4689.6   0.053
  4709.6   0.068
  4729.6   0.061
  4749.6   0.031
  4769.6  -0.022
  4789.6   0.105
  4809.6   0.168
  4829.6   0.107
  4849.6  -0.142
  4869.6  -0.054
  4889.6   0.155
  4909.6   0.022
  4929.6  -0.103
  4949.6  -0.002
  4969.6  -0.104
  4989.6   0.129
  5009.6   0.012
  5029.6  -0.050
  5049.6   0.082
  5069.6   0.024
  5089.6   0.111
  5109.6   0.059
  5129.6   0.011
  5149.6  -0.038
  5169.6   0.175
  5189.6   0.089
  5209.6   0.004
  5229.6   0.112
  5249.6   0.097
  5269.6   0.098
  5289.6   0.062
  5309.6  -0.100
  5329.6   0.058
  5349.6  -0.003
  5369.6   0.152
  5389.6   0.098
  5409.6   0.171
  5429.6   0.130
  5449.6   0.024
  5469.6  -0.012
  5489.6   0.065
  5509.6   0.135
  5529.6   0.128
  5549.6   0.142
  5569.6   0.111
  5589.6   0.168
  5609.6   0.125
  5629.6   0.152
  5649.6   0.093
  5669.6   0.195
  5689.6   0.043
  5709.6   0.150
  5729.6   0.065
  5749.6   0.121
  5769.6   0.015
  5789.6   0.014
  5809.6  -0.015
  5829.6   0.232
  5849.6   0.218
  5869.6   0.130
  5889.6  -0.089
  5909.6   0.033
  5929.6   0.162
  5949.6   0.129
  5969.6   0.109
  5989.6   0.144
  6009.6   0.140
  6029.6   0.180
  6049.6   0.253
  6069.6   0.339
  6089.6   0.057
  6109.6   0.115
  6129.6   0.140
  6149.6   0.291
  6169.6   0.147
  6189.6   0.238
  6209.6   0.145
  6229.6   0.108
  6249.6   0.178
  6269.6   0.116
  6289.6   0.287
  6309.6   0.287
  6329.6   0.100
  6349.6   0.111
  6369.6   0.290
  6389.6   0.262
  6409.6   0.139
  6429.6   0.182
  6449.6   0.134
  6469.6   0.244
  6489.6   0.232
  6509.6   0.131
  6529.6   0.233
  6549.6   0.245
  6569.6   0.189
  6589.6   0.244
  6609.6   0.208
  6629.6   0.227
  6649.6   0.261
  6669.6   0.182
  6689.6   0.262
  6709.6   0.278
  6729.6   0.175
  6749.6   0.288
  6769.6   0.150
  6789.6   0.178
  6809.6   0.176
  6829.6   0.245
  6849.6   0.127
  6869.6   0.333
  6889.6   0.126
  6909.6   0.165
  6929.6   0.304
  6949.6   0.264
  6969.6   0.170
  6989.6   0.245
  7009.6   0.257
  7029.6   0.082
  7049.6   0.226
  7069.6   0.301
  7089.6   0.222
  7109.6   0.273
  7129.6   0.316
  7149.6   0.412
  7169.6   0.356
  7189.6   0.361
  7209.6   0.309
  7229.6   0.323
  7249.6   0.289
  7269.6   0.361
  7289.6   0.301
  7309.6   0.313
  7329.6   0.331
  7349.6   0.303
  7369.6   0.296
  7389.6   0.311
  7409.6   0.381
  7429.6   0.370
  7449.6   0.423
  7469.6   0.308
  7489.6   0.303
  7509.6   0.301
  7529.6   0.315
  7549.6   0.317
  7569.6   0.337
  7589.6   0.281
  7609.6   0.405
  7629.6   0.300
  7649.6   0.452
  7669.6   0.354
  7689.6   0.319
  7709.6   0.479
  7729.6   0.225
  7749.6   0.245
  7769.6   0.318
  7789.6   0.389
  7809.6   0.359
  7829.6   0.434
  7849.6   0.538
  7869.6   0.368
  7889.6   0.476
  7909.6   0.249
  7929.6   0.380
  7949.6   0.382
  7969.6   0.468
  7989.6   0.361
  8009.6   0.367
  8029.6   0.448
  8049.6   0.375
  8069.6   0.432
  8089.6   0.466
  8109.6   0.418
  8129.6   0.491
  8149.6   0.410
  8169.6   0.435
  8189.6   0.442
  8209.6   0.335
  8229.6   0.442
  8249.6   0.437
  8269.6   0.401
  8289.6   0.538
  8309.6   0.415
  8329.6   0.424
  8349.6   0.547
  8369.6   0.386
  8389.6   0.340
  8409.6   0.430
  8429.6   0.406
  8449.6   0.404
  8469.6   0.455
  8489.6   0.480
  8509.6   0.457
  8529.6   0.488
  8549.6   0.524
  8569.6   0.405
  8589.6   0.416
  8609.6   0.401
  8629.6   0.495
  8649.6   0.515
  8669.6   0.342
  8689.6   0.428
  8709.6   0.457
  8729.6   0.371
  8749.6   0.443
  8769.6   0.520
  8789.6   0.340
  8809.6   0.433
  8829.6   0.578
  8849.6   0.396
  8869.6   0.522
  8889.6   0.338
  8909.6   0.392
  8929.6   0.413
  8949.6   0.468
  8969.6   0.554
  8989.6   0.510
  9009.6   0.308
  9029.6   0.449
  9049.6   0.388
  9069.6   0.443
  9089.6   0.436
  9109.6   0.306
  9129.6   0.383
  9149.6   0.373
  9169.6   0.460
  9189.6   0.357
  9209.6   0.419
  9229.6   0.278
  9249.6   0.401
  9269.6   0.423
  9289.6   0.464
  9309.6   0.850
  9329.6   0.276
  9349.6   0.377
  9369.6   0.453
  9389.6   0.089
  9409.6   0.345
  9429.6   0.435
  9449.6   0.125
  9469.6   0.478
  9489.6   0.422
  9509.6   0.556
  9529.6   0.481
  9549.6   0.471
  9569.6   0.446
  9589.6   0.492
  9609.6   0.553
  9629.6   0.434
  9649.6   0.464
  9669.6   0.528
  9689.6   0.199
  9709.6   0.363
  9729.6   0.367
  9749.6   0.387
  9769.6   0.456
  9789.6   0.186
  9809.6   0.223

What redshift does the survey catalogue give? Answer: 0.77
